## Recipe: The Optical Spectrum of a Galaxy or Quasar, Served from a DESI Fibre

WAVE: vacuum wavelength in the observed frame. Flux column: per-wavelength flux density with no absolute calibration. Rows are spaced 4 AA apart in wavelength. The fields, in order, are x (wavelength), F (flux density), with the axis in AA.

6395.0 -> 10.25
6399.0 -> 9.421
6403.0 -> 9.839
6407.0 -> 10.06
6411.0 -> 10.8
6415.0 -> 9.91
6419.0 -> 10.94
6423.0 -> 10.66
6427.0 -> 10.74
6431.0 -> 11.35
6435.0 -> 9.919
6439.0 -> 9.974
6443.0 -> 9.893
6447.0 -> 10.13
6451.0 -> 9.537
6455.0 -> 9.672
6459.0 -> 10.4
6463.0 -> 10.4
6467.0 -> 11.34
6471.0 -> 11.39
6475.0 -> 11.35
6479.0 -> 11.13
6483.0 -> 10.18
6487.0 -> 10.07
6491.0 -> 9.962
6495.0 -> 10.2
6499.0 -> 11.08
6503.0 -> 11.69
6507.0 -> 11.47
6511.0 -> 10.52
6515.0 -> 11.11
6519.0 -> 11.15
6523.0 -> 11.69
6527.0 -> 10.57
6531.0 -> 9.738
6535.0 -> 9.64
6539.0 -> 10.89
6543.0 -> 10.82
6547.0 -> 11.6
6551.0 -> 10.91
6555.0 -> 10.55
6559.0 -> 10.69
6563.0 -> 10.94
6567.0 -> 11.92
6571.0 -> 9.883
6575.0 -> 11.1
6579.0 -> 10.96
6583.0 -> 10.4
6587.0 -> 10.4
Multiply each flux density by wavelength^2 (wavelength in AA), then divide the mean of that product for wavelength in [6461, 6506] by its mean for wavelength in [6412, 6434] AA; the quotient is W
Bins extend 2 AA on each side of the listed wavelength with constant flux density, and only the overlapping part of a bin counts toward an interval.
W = 1.03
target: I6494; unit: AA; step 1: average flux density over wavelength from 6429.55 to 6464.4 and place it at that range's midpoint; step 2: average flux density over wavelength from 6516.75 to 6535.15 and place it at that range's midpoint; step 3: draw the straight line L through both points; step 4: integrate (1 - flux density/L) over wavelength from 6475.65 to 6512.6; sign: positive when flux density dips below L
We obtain -1.01 AA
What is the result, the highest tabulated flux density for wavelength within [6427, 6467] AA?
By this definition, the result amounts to 11.35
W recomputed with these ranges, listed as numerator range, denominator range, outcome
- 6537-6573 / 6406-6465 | 1.10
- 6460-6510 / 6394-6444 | 1.07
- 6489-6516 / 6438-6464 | 1.10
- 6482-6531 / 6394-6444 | 1.08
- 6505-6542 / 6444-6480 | 1.04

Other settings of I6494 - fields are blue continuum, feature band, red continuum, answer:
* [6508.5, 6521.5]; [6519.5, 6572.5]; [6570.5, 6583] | 0.3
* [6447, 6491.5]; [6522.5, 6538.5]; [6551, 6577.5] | 0.6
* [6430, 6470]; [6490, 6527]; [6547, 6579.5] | -1.4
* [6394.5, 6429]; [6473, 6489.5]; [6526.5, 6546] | -0.5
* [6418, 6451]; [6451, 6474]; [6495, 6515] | 0.2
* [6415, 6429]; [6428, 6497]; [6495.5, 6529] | 2.9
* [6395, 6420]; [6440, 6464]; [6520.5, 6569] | 0.9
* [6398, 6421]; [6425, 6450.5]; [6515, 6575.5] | 0.1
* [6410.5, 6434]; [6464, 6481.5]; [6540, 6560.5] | -0.7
